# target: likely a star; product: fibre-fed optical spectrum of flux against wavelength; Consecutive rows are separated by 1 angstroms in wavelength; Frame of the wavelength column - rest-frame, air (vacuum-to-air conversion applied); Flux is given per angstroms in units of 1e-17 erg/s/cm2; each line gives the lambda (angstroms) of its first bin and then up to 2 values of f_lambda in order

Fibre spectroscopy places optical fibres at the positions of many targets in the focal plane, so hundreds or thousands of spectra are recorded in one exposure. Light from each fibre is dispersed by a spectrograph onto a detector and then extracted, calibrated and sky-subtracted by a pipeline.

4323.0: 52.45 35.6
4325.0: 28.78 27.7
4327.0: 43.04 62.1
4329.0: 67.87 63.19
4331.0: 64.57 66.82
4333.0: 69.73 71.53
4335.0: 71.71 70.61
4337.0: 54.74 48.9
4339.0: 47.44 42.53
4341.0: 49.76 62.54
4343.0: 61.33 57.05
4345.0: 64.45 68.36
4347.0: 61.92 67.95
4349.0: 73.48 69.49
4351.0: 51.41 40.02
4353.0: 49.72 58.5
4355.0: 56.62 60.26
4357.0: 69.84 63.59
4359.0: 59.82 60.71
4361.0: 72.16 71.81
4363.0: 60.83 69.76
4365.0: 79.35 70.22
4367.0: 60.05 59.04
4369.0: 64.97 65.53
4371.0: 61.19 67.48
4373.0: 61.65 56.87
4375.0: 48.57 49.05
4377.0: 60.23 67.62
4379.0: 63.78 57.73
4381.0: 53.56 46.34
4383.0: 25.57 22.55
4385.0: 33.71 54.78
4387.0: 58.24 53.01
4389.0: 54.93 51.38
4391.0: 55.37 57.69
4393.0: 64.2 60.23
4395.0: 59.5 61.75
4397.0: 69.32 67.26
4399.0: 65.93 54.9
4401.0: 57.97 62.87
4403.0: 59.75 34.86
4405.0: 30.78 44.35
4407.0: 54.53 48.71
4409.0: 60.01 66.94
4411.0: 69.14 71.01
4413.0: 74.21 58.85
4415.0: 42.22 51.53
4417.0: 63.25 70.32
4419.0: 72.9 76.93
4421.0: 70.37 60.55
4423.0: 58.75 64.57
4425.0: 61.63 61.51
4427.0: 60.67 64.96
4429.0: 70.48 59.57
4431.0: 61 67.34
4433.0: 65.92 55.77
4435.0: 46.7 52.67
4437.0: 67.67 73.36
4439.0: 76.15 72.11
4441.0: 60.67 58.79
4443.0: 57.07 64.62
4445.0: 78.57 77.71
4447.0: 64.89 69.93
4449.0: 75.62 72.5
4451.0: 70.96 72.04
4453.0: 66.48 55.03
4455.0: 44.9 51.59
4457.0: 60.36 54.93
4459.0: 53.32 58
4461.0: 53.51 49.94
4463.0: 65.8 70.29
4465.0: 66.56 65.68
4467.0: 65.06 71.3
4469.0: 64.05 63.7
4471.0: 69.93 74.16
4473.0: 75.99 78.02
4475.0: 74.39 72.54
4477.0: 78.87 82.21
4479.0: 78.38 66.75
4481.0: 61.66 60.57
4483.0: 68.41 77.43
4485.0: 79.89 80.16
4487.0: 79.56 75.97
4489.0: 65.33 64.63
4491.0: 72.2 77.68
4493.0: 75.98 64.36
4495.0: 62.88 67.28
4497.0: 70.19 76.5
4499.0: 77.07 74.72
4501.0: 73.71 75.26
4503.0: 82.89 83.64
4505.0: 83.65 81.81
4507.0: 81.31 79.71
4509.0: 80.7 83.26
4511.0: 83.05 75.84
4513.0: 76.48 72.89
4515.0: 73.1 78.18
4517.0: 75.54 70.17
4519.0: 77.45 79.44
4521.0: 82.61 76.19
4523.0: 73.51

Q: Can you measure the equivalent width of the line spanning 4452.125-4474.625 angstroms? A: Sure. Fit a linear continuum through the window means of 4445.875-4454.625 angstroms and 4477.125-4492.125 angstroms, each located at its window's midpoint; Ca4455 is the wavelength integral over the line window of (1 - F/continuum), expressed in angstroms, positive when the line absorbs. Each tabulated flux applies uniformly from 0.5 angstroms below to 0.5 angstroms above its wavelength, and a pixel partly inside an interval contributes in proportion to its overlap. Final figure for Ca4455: 2.4 angstroms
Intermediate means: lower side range 68.8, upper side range 72.8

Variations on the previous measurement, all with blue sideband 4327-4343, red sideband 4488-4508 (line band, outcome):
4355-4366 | -0.7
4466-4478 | 0.1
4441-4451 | 0.2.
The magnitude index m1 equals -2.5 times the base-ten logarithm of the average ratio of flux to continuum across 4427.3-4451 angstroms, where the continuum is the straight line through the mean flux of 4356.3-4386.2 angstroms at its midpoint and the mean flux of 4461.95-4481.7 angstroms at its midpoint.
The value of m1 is 0.01 mag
